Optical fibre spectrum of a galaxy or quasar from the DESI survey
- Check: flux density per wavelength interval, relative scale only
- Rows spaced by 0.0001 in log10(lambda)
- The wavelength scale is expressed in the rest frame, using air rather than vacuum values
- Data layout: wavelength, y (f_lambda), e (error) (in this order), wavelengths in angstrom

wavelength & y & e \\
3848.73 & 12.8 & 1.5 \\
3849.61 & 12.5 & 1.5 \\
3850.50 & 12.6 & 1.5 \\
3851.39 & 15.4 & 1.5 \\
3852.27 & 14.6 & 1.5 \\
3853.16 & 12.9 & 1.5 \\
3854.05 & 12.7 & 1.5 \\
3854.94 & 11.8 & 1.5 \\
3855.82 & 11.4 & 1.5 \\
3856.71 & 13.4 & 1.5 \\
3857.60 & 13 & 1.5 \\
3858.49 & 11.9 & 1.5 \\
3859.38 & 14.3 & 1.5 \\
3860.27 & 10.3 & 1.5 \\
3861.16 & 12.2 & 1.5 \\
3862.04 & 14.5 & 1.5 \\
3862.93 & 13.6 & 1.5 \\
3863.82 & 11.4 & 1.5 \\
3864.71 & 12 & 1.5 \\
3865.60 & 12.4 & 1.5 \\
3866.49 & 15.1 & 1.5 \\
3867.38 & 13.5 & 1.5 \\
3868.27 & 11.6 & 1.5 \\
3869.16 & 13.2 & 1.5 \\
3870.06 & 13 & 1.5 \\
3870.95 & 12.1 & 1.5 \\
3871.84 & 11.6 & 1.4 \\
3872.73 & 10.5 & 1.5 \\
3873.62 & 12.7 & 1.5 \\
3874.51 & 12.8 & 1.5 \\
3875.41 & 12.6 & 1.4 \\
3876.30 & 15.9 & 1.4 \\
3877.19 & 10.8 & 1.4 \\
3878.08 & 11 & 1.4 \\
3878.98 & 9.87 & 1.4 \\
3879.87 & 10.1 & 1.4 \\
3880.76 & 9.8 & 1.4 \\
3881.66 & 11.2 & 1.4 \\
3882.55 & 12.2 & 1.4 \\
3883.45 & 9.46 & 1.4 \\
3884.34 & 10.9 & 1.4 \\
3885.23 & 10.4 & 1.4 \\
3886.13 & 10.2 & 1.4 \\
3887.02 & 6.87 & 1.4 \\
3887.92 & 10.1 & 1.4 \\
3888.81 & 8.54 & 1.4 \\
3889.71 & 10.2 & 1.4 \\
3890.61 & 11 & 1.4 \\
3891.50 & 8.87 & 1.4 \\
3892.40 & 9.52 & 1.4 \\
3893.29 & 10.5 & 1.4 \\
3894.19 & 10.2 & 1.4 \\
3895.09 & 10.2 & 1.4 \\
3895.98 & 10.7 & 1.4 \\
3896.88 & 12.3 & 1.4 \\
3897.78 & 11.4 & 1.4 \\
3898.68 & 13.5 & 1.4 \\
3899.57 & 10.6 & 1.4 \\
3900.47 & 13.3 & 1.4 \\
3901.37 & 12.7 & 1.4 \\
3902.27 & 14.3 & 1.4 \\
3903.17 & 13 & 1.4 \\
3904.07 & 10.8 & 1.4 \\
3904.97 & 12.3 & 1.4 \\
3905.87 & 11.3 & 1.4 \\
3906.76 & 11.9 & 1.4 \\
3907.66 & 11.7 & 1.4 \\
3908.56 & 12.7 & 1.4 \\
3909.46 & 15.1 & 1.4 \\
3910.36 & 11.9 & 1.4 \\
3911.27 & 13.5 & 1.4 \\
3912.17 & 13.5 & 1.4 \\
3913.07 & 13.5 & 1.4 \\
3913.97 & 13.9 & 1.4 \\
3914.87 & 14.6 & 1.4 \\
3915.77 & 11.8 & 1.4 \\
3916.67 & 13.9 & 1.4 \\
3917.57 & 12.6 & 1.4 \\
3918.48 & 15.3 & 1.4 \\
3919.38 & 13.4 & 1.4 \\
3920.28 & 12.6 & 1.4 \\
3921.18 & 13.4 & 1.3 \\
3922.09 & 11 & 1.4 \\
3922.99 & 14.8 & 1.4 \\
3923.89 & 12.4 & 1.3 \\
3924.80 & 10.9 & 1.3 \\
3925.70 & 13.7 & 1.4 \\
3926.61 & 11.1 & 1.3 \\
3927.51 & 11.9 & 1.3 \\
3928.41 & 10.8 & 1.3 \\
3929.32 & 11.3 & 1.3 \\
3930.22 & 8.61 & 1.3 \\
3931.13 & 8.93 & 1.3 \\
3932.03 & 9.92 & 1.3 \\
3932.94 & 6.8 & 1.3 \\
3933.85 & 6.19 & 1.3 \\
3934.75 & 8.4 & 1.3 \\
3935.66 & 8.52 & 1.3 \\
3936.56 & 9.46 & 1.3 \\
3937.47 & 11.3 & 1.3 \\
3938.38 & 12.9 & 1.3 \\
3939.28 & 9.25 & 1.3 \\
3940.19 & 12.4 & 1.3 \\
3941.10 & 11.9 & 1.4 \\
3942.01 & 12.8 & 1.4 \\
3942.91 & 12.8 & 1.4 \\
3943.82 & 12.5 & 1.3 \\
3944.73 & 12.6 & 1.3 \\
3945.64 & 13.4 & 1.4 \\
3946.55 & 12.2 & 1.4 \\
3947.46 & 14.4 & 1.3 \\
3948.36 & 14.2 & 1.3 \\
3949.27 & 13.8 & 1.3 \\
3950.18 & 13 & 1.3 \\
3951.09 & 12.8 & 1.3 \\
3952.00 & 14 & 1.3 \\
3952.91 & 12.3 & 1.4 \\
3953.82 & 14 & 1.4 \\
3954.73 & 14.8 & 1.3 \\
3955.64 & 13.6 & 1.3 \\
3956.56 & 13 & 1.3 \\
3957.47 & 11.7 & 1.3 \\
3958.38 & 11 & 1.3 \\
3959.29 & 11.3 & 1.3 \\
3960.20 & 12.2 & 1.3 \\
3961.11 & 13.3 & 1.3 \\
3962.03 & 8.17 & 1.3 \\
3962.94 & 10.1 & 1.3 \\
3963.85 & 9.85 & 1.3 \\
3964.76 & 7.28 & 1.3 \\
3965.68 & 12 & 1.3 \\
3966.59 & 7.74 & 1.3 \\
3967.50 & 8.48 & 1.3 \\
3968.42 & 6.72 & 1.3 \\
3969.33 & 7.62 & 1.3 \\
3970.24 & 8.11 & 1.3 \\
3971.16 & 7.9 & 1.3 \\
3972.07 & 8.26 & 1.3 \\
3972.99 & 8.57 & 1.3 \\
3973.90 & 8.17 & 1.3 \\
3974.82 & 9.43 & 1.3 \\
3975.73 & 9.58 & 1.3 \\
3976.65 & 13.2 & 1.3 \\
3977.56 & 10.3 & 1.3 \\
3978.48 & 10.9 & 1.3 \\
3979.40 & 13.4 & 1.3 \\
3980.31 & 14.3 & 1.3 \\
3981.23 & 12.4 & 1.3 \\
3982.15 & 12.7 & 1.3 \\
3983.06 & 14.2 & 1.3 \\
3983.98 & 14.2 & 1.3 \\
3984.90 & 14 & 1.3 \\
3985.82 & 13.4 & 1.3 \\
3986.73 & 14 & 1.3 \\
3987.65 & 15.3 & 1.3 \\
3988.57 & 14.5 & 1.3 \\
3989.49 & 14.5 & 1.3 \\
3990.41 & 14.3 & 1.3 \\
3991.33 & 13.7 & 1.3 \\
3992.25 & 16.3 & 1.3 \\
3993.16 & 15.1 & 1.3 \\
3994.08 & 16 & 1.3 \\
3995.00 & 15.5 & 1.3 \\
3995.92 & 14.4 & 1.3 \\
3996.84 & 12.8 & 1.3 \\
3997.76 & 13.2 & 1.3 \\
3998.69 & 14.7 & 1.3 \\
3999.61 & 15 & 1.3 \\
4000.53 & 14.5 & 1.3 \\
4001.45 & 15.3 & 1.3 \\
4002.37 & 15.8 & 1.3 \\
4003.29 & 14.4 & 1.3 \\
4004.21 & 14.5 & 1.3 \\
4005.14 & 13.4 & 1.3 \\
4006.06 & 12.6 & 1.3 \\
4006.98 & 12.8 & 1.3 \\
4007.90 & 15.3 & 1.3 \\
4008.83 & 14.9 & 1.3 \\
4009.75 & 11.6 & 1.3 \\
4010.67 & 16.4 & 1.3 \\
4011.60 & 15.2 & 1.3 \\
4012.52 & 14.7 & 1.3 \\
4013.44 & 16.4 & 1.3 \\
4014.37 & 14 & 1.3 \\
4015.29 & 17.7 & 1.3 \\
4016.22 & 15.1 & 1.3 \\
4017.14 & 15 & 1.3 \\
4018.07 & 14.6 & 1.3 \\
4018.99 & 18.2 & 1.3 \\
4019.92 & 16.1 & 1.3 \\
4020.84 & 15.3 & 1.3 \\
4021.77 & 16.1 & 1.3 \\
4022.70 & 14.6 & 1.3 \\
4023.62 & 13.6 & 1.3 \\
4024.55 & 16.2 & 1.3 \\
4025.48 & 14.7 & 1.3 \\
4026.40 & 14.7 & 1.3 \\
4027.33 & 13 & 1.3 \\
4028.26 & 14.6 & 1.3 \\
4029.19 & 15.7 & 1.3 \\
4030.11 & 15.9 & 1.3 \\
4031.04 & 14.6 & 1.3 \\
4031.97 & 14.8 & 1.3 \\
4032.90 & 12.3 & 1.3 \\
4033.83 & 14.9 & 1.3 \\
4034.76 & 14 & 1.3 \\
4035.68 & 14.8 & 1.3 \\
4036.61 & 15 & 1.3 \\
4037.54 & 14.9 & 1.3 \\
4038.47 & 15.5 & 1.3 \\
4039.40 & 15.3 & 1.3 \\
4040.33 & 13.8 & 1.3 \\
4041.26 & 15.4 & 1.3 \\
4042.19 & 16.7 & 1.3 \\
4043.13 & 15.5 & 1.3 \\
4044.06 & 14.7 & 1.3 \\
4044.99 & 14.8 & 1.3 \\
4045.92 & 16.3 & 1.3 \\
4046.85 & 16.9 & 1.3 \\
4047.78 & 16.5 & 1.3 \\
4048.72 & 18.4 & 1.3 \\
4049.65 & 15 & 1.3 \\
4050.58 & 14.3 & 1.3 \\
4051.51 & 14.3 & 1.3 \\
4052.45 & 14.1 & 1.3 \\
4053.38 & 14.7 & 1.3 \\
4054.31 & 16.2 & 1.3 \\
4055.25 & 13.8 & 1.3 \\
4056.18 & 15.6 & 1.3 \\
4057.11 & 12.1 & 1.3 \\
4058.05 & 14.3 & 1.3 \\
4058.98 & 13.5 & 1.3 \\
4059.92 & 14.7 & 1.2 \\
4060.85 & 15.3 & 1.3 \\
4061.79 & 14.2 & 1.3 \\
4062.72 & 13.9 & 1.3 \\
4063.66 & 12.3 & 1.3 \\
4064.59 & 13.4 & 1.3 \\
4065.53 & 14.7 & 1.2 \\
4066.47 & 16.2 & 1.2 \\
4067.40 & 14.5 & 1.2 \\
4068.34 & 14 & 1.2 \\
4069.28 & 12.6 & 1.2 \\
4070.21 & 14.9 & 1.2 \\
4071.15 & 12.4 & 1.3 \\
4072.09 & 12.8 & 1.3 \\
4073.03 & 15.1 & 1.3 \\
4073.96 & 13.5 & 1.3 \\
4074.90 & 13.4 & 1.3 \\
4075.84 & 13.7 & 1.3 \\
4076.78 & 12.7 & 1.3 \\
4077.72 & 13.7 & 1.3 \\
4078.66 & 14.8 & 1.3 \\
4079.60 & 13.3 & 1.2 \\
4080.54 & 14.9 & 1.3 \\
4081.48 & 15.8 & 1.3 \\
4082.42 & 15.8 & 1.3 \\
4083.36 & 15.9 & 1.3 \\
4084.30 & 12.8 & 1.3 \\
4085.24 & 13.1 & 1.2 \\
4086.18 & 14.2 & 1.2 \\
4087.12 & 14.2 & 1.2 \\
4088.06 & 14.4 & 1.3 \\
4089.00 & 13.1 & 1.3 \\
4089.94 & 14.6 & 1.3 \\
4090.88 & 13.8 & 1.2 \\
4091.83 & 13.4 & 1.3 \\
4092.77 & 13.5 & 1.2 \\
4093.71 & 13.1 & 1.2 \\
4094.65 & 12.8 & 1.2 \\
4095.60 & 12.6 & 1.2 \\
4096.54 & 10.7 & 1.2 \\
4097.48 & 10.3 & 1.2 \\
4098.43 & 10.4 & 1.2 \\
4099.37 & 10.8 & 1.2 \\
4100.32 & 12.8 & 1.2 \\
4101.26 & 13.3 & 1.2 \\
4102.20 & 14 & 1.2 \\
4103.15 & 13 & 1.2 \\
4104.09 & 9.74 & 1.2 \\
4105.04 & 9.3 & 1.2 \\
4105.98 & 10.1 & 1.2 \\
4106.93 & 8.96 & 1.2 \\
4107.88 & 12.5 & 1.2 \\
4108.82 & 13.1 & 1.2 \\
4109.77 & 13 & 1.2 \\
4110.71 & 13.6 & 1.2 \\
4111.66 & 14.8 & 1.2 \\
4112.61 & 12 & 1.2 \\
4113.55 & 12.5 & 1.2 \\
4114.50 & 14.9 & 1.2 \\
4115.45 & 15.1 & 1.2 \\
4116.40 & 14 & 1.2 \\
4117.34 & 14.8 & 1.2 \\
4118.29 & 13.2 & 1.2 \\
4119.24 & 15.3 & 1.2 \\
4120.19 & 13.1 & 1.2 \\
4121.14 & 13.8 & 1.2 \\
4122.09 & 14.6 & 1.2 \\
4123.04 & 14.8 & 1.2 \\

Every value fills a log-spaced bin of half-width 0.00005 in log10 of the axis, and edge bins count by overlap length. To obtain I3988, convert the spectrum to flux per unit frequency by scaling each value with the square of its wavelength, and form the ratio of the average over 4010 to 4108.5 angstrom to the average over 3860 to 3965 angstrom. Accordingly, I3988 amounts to 1.29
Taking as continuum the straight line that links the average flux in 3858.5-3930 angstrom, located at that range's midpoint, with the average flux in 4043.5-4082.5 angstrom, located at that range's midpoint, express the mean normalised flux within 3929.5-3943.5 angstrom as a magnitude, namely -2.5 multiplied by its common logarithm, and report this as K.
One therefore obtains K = 0.24 mag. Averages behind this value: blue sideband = 12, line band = 10.1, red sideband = 14.5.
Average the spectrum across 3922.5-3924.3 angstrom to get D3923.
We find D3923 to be 13.6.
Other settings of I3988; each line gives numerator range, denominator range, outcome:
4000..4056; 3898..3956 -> 1.29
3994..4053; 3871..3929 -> 1.35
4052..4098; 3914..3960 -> 1.23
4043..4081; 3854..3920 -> 1.31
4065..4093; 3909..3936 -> 1.29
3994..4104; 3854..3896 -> 1.36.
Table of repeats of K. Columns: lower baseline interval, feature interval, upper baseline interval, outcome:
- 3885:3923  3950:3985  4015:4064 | 0.20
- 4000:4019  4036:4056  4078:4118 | -0.09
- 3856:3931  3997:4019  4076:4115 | -0.17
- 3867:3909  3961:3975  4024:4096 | 0.41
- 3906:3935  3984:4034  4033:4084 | -0.08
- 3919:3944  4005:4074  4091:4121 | -0.22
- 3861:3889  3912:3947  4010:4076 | 0.09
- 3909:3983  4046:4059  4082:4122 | -0.20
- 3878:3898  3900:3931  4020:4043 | -0.14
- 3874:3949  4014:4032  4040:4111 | -0.17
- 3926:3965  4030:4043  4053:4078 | -0.11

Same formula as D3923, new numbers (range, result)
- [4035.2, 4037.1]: 15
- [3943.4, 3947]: 12.7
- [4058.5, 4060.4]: 14.1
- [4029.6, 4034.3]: 14.5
